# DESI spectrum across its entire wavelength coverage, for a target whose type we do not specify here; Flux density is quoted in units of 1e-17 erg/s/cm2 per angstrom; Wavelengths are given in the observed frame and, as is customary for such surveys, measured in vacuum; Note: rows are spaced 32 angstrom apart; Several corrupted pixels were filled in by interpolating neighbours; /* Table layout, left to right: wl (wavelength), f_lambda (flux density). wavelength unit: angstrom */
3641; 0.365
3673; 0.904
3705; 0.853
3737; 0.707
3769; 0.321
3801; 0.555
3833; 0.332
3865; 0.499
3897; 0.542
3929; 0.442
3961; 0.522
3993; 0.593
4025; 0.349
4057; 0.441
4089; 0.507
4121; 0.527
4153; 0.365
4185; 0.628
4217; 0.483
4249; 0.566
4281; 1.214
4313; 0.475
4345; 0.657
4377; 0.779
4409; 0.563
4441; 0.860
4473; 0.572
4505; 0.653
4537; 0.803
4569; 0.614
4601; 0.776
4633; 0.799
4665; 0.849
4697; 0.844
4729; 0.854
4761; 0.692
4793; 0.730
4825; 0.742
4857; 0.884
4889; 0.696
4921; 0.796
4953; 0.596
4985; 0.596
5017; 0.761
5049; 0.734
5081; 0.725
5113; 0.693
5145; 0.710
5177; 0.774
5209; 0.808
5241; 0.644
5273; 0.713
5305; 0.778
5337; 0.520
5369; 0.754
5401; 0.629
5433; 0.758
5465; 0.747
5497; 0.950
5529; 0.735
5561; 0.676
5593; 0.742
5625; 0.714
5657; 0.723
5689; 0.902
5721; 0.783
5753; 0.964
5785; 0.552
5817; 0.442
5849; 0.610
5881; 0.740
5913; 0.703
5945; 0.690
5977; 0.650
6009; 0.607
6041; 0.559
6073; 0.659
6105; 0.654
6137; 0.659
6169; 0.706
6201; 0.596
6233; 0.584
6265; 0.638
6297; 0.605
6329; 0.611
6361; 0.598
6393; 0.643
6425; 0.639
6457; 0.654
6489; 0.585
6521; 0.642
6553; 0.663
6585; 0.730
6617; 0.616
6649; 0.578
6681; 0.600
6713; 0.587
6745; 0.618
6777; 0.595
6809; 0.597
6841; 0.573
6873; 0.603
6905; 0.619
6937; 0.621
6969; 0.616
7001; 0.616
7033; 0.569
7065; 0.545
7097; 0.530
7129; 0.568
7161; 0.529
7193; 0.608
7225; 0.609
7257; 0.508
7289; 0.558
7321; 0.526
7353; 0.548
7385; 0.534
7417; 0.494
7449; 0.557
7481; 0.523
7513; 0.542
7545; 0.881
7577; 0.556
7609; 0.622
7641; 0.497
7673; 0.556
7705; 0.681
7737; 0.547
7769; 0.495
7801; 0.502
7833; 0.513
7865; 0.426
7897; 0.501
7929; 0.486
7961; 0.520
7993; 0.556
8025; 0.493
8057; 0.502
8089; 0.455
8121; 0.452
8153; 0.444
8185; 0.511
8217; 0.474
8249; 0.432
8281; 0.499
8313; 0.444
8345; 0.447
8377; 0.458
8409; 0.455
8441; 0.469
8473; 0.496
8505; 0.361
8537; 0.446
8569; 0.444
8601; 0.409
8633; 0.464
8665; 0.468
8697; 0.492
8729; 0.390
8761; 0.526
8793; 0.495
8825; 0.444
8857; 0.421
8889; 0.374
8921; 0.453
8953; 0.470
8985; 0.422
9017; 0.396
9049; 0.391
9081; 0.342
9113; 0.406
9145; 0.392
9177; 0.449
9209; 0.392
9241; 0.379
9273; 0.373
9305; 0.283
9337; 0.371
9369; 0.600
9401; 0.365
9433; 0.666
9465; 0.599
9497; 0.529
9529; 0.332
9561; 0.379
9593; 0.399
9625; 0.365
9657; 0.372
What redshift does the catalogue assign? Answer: 0.148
